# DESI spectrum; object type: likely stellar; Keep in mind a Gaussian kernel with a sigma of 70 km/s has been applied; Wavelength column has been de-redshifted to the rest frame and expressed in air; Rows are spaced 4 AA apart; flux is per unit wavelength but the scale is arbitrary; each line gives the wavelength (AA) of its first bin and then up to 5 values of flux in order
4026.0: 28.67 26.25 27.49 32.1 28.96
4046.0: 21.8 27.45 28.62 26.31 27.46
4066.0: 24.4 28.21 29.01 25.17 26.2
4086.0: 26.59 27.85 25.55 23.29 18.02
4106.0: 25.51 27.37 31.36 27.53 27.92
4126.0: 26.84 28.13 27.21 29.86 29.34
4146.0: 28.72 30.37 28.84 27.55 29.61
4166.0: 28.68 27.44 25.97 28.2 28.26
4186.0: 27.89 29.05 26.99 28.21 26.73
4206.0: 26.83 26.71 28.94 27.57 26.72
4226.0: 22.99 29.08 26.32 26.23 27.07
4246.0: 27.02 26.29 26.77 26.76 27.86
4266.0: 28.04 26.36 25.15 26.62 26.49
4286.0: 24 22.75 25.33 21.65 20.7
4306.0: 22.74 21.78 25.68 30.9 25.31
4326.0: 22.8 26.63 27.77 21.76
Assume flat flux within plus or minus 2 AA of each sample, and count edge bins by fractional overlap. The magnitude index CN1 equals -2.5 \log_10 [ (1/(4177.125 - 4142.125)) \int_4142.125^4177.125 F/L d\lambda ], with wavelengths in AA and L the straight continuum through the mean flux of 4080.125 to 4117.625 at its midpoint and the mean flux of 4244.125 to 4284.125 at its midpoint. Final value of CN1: -0.091 mag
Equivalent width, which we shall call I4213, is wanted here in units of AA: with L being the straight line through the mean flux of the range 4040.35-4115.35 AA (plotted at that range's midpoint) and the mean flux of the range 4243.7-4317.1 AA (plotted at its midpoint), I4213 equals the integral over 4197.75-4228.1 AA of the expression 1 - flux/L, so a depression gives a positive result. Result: -1.5 AA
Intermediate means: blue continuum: 26.2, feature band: 26.8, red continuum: 25.2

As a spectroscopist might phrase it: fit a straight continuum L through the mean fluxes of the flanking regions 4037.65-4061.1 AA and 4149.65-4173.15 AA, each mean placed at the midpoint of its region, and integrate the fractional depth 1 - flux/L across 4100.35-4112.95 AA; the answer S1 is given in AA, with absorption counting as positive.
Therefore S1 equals 1.6 AA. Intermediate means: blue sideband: 27.2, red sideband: 28.5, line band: 24.4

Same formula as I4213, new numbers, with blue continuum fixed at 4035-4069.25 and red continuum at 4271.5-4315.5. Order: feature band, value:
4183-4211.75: -2.6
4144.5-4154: -1.3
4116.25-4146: -2.3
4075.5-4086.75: 0.3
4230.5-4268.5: -3.9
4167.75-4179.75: -0.8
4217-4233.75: -1.1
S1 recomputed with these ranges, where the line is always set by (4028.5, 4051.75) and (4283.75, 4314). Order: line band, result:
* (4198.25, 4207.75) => -1.0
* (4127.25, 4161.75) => -4.3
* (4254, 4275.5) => -3.1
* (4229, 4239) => -1.3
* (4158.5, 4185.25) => -3.1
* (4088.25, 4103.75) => 1.6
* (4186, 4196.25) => -1.3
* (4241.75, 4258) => -2.0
